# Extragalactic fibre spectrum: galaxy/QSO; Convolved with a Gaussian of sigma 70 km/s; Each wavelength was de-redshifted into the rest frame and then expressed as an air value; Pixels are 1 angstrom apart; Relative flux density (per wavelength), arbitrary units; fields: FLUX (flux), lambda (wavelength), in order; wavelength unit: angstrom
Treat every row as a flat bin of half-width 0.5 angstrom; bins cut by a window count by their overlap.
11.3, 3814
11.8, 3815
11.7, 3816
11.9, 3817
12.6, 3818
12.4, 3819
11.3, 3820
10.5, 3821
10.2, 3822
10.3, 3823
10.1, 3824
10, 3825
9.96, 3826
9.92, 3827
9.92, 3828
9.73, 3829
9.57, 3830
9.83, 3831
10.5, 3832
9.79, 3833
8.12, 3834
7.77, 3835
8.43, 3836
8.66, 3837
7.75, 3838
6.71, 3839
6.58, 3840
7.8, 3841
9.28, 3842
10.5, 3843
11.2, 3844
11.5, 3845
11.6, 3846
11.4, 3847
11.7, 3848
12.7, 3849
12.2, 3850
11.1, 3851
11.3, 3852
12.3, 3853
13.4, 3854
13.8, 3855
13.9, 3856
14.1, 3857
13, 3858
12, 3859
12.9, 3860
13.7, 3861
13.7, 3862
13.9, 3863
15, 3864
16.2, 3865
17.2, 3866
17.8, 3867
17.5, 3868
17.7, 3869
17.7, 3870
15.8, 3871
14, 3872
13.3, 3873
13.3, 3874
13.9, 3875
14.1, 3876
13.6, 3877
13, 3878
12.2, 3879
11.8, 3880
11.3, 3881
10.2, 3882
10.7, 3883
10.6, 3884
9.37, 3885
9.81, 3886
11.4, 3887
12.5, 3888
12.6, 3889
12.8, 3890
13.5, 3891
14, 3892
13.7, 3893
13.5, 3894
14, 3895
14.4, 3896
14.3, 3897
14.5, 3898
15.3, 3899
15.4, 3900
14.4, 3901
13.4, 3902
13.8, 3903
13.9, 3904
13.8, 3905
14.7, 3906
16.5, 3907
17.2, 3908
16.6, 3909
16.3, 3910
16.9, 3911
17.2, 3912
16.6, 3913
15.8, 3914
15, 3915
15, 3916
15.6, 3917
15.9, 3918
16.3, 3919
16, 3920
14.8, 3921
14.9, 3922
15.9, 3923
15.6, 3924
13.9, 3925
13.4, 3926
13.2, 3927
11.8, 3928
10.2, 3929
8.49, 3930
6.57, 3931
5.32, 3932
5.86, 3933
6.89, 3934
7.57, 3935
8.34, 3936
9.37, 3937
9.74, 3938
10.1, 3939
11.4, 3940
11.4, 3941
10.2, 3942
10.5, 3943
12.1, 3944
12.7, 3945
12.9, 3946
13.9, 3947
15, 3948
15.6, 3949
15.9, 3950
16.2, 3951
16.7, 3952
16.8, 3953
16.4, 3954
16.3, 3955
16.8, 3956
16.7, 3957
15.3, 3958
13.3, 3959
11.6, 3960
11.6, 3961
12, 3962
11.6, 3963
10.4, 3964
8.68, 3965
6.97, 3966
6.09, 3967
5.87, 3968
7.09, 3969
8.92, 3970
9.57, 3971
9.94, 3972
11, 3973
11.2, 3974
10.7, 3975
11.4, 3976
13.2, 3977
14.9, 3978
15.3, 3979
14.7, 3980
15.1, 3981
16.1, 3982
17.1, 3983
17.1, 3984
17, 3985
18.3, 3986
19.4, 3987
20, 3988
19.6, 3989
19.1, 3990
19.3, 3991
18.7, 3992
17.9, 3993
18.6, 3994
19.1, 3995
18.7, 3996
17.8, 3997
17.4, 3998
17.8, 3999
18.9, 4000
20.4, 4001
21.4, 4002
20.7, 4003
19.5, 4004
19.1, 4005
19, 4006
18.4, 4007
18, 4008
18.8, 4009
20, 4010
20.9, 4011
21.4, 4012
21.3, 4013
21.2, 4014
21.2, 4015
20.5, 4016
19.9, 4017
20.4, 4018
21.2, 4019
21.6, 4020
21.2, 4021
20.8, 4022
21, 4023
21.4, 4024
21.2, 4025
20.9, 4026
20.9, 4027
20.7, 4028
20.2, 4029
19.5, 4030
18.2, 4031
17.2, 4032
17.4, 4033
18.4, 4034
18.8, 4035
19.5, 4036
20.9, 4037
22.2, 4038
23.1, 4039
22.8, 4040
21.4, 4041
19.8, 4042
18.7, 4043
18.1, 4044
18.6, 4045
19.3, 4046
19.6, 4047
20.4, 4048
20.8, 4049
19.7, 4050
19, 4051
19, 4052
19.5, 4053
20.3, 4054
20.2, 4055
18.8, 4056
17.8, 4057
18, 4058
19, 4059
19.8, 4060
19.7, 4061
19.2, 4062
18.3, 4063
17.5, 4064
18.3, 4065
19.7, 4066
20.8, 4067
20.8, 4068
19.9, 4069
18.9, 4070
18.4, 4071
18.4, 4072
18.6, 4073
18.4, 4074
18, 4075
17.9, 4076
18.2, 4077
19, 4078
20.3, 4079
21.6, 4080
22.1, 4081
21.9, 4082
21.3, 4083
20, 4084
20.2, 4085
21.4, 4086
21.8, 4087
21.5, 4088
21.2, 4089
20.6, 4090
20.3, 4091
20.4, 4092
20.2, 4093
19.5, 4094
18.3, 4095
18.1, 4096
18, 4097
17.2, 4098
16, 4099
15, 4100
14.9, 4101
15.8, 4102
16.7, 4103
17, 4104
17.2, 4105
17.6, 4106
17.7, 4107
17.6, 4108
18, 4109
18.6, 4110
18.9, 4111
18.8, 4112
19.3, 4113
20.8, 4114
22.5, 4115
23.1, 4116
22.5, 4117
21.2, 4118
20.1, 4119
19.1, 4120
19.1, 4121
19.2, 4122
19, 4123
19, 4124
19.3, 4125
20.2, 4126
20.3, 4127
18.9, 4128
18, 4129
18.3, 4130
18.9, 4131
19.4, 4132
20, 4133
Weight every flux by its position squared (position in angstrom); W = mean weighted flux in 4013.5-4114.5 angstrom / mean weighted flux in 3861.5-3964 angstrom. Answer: 1.55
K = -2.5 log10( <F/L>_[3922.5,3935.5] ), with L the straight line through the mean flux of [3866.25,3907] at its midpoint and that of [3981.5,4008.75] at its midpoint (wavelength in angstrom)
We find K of 0.441 mag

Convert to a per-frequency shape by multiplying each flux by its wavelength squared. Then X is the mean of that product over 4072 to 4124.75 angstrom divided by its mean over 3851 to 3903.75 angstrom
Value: 1.58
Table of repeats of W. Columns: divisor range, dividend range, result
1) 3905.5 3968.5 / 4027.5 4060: 1.60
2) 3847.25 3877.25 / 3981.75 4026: 1.49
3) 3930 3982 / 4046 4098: 1.78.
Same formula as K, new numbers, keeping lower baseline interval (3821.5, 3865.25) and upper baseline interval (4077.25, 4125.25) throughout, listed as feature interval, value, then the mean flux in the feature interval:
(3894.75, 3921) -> -0.17 mag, 15.3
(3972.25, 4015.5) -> -0.12 mag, 17.8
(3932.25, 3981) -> 0.23 mag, 11.8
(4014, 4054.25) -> -0.17 mag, 20.1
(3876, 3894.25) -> 0.02 mag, 12.1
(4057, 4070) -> -0.06 mag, 19.2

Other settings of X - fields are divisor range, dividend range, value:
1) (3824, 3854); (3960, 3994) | 1.46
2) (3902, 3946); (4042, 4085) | 1.62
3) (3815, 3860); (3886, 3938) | 1.30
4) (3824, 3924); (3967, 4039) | 1.47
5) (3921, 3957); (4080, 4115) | 1.67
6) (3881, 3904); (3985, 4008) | 1.55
